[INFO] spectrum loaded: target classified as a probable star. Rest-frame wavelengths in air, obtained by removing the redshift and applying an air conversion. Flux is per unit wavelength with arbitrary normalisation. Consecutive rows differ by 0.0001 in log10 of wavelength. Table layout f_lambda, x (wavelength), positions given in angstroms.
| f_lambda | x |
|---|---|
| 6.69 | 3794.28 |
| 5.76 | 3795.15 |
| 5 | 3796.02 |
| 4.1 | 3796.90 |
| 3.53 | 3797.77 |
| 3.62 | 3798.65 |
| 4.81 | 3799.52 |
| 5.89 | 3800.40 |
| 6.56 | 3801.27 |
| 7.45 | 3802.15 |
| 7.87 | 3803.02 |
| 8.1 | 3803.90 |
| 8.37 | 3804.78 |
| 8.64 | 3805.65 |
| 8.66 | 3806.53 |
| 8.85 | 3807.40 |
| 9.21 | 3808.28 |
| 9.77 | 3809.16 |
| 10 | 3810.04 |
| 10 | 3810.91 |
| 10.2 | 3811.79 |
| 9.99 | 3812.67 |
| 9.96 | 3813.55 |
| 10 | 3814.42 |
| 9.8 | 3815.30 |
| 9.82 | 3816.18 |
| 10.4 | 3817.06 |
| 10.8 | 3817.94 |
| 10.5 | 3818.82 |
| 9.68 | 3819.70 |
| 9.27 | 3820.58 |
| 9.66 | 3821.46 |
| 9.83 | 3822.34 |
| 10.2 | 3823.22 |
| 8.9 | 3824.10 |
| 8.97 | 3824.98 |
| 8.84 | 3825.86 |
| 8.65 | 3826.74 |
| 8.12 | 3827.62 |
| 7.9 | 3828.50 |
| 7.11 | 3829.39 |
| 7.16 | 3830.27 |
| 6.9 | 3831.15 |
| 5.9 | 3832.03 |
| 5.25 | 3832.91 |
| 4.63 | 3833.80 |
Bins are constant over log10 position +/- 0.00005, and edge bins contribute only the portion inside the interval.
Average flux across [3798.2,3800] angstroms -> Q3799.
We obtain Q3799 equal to 4.23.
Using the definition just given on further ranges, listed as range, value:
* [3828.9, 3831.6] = 7.06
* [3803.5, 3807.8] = 8.54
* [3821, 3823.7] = 9.88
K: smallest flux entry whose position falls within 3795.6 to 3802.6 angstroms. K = 3.53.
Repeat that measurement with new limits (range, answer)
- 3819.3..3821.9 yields 9.27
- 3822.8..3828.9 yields 7.9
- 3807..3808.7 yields 8.85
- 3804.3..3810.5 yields 8.37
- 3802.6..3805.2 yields 7.87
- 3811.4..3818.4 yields 9.8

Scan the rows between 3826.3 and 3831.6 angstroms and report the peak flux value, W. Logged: 8.65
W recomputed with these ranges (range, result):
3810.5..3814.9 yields 10.2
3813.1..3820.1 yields 10.8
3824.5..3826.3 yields 8.97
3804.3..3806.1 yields 8.64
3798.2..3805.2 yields 8.37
